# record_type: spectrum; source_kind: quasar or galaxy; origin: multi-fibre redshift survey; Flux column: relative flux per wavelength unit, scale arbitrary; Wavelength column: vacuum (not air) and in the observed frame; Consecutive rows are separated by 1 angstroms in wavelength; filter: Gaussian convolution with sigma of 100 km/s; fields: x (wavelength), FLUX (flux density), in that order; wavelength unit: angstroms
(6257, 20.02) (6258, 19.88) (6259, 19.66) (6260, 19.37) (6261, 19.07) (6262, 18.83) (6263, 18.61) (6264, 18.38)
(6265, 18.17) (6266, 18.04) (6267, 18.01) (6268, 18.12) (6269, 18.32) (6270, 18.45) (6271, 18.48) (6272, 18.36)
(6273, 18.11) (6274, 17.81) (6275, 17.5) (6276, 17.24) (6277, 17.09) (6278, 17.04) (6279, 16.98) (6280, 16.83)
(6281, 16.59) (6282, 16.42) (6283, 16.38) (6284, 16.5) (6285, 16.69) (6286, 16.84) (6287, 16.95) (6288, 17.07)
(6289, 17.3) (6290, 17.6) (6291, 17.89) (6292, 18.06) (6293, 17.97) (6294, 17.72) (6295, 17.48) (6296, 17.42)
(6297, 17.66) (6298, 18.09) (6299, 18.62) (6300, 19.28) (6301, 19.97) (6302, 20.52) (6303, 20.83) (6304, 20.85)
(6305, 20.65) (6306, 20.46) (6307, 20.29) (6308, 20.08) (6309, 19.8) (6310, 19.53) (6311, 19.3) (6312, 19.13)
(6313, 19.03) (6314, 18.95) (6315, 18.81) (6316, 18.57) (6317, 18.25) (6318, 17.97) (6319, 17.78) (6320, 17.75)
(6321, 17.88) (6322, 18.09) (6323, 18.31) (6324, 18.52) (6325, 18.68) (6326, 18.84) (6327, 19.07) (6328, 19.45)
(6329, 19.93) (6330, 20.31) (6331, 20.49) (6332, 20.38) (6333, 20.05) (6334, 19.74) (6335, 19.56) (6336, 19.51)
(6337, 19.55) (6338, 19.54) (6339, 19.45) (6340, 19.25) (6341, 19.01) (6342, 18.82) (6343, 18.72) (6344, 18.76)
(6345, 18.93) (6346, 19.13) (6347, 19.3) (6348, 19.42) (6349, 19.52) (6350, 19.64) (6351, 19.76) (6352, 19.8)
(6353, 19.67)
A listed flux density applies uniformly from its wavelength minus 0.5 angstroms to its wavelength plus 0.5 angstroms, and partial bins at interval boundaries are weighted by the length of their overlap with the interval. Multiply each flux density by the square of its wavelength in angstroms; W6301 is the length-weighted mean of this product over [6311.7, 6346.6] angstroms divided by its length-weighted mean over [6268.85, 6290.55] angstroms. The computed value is 1.12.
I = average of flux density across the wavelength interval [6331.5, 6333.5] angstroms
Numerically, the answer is 20.2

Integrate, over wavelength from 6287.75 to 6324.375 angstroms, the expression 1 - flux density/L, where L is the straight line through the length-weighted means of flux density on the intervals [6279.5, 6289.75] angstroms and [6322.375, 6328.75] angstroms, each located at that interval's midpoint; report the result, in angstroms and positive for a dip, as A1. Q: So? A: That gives -1.9 angstroms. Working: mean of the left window 16.8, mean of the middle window 18.8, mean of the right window 18.8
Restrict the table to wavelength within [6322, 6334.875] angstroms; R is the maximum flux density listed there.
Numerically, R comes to 20.49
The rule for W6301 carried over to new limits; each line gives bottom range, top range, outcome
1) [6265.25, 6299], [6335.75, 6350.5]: 1.12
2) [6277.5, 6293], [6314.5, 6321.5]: 1.08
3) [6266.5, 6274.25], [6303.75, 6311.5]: 1.12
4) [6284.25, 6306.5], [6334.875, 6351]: 1.06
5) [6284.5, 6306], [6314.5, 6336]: 1.04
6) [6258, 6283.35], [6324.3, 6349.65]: 1.10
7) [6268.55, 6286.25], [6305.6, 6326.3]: 1.10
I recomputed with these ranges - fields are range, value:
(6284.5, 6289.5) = 17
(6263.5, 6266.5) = 18.2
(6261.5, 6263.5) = 18.7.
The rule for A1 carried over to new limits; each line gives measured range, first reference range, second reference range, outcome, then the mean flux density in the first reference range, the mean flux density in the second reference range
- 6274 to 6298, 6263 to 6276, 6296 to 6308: 2.1 angstroms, 18.1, 19.7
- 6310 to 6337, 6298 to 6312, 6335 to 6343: 0.7 angstroms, 19.9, 19.3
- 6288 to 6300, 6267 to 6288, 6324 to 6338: 0.1 angstroms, 17.3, 19.6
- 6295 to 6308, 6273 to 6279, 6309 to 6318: -0.7 angstroms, 17.4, 18.9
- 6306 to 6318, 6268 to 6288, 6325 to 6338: -0.3 angstroms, 17.3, 19.7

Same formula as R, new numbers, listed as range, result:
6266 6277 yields 18.48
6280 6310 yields 20.85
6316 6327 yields 19.07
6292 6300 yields 19.28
